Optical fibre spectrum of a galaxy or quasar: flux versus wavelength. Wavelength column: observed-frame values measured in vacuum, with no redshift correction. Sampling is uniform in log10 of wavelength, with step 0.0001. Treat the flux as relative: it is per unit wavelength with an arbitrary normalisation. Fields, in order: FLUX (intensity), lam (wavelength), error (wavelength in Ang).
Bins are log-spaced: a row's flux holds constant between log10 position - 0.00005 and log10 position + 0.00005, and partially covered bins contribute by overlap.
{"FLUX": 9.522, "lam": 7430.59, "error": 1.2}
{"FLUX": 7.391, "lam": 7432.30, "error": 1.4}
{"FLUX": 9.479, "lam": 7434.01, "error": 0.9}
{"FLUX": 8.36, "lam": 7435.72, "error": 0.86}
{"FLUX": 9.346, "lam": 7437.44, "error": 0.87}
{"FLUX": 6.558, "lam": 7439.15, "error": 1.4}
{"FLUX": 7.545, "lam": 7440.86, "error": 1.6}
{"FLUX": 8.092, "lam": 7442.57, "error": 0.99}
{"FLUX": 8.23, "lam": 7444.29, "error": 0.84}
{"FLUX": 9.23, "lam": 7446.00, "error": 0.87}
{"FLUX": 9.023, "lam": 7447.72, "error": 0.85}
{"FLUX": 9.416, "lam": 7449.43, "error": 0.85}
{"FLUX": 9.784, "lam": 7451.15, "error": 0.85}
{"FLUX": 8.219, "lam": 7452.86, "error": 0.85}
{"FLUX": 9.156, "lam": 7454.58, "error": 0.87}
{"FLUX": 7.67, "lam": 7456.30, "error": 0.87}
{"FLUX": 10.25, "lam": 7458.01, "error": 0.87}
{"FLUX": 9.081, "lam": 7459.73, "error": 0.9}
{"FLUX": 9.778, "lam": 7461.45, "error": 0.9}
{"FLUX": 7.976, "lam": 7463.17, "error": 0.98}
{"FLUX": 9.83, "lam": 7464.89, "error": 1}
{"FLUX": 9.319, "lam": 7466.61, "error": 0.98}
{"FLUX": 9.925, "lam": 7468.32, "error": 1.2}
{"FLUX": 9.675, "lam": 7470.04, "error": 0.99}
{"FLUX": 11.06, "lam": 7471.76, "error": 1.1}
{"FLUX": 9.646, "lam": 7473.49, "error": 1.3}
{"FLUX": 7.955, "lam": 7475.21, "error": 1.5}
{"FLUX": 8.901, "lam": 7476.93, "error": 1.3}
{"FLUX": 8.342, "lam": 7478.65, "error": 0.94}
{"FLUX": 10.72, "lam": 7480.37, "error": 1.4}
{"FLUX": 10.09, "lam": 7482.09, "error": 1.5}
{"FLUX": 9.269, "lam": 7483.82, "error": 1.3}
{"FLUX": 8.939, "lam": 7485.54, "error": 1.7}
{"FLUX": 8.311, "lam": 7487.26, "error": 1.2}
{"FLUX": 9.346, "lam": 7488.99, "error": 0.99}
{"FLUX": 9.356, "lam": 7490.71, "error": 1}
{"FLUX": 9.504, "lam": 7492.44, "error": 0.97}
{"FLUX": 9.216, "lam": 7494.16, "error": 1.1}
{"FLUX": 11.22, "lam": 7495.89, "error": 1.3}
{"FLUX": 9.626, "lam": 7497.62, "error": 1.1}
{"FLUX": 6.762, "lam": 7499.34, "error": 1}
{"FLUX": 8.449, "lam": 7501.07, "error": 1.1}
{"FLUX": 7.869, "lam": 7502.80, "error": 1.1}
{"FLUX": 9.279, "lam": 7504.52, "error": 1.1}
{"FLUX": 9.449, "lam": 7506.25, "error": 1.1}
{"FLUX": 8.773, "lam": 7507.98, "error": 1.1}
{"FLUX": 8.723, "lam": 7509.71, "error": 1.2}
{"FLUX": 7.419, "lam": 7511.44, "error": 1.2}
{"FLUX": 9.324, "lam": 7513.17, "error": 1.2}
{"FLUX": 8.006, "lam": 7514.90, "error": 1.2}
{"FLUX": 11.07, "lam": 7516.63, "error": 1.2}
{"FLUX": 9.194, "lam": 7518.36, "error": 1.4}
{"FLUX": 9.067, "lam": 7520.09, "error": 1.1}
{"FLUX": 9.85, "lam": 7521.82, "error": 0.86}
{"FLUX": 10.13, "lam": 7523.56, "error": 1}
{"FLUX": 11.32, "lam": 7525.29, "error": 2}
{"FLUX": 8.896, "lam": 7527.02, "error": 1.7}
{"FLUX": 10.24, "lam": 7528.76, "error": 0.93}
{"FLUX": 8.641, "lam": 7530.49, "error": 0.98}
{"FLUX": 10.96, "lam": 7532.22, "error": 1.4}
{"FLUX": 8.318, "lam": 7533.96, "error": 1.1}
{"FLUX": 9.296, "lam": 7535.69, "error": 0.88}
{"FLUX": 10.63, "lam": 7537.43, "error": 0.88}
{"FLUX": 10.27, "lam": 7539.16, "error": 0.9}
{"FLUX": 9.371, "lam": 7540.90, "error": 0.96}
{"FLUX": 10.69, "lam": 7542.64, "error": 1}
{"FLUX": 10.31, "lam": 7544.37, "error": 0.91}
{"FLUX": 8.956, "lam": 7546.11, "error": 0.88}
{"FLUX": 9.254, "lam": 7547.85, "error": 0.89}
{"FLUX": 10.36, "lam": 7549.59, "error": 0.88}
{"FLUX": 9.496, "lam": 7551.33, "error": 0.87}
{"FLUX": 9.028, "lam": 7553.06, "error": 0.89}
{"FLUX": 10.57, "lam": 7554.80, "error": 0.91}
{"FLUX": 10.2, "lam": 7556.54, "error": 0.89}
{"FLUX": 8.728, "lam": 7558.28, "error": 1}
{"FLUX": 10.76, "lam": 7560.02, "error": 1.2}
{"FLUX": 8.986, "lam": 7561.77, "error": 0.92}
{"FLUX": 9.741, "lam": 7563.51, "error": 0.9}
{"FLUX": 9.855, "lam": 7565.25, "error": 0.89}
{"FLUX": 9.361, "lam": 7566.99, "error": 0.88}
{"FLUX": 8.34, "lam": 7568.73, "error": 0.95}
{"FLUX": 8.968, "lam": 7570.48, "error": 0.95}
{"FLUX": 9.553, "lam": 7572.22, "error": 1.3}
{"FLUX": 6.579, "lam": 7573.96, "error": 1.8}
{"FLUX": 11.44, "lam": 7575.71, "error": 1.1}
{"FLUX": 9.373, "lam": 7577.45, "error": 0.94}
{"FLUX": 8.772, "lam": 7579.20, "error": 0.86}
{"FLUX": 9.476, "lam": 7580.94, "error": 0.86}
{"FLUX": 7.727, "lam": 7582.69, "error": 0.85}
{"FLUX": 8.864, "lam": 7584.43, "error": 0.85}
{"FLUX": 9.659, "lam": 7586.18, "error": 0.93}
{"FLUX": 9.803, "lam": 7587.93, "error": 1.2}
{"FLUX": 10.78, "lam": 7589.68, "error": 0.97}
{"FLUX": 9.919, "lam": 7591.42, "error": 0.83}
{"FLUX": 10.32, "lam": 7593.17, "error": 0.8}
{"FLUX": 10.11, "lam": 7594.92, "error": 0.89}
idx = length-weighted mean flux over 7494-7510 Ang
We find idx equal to 8.93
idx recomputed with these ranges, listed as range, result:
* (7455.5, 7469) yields 9.23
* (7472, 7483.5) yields 9.37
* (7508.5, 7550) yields 9.58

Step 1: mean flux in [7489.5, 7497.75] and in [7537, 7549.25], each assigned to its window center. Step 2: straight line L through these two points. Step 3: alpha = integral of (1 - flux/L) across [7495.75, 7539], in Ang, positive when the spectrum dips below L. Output 2.47 Ang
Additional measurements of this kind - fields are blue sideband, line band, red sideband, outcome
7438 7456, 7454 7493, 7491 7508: -2.4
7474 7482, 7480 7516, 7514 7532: 1.3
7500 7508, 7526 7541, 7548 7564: -0.6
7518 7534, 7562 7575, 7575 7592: 0.9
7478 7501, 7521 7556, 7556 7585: -2.3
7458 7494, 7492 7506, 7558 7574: 0.5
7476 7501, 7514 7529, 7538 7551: -0.2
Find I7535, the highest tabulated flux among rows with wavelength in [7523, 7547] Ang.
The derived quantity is 11.32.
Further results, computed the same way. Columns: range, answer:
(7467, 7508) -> 11.22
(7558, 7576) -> 11.44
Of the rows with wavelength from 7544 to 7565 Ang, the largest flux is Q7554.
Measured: 10.76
